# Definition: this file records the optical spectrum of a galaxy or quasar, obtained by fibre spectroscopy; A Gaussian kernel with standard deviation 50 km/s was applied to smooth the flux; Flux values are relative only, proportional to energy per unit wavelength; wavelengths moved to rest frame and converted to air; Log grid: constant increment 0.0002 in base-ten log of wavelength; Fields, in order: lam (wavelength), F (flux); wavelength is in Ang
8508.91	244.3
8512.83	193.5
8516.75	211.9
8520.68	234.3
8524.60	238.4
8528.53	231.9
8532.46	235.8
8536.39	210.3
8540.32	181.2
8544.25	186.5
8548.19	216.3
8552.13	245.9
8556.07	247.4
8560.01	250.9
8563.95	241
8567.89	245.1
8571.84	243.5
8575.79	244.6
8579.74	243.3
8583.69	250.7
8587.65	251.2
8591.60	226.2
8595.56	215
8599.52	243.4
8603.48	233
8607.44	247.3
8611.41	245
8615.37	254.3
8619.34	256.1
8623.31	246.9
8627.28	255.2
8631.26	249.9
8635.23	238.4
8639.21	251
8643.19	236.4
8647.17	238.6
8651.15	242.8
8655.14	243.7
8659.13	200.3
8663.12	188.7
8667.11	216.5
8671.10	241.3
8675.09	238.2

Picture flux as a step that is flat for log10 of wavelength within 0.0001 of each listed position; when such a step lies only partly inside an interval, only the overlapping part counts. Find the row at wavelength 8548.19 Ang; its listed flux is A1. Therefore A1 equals 216.3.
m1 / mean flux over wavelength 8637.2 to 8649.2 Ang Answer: 242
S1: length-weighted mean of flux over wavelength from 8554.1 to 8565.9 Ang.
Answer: 247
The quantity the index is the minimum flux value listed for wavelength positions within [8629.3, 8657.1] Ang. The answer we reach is 236.4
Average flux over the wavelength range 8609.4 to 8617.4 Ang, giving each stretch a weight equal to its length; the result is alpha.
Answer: 250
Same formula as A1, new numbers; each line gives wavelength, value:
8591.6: 226.2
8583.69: 250.7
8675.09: 238.2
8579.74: 243.3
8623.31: 246.9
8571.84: 243.5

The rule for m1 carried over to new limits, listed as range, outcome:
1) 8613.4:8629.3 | 253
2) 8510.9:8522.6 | 213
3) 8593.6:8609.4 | 235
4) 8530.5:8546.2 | 204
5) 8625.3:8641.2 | 249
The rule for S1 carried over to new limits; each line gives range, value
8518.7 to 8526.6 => 236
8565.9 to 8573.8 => 244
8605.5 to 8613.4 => 246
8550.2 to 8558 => 247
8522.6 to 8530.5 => 235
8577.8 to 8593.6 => 243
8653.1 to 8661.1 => 222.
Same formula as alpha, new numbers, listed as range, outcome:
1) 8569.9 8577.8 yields 244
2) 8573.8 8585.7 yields 246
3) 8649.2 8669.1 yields 218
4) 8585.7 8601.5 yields 234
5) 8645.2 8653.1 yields 241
